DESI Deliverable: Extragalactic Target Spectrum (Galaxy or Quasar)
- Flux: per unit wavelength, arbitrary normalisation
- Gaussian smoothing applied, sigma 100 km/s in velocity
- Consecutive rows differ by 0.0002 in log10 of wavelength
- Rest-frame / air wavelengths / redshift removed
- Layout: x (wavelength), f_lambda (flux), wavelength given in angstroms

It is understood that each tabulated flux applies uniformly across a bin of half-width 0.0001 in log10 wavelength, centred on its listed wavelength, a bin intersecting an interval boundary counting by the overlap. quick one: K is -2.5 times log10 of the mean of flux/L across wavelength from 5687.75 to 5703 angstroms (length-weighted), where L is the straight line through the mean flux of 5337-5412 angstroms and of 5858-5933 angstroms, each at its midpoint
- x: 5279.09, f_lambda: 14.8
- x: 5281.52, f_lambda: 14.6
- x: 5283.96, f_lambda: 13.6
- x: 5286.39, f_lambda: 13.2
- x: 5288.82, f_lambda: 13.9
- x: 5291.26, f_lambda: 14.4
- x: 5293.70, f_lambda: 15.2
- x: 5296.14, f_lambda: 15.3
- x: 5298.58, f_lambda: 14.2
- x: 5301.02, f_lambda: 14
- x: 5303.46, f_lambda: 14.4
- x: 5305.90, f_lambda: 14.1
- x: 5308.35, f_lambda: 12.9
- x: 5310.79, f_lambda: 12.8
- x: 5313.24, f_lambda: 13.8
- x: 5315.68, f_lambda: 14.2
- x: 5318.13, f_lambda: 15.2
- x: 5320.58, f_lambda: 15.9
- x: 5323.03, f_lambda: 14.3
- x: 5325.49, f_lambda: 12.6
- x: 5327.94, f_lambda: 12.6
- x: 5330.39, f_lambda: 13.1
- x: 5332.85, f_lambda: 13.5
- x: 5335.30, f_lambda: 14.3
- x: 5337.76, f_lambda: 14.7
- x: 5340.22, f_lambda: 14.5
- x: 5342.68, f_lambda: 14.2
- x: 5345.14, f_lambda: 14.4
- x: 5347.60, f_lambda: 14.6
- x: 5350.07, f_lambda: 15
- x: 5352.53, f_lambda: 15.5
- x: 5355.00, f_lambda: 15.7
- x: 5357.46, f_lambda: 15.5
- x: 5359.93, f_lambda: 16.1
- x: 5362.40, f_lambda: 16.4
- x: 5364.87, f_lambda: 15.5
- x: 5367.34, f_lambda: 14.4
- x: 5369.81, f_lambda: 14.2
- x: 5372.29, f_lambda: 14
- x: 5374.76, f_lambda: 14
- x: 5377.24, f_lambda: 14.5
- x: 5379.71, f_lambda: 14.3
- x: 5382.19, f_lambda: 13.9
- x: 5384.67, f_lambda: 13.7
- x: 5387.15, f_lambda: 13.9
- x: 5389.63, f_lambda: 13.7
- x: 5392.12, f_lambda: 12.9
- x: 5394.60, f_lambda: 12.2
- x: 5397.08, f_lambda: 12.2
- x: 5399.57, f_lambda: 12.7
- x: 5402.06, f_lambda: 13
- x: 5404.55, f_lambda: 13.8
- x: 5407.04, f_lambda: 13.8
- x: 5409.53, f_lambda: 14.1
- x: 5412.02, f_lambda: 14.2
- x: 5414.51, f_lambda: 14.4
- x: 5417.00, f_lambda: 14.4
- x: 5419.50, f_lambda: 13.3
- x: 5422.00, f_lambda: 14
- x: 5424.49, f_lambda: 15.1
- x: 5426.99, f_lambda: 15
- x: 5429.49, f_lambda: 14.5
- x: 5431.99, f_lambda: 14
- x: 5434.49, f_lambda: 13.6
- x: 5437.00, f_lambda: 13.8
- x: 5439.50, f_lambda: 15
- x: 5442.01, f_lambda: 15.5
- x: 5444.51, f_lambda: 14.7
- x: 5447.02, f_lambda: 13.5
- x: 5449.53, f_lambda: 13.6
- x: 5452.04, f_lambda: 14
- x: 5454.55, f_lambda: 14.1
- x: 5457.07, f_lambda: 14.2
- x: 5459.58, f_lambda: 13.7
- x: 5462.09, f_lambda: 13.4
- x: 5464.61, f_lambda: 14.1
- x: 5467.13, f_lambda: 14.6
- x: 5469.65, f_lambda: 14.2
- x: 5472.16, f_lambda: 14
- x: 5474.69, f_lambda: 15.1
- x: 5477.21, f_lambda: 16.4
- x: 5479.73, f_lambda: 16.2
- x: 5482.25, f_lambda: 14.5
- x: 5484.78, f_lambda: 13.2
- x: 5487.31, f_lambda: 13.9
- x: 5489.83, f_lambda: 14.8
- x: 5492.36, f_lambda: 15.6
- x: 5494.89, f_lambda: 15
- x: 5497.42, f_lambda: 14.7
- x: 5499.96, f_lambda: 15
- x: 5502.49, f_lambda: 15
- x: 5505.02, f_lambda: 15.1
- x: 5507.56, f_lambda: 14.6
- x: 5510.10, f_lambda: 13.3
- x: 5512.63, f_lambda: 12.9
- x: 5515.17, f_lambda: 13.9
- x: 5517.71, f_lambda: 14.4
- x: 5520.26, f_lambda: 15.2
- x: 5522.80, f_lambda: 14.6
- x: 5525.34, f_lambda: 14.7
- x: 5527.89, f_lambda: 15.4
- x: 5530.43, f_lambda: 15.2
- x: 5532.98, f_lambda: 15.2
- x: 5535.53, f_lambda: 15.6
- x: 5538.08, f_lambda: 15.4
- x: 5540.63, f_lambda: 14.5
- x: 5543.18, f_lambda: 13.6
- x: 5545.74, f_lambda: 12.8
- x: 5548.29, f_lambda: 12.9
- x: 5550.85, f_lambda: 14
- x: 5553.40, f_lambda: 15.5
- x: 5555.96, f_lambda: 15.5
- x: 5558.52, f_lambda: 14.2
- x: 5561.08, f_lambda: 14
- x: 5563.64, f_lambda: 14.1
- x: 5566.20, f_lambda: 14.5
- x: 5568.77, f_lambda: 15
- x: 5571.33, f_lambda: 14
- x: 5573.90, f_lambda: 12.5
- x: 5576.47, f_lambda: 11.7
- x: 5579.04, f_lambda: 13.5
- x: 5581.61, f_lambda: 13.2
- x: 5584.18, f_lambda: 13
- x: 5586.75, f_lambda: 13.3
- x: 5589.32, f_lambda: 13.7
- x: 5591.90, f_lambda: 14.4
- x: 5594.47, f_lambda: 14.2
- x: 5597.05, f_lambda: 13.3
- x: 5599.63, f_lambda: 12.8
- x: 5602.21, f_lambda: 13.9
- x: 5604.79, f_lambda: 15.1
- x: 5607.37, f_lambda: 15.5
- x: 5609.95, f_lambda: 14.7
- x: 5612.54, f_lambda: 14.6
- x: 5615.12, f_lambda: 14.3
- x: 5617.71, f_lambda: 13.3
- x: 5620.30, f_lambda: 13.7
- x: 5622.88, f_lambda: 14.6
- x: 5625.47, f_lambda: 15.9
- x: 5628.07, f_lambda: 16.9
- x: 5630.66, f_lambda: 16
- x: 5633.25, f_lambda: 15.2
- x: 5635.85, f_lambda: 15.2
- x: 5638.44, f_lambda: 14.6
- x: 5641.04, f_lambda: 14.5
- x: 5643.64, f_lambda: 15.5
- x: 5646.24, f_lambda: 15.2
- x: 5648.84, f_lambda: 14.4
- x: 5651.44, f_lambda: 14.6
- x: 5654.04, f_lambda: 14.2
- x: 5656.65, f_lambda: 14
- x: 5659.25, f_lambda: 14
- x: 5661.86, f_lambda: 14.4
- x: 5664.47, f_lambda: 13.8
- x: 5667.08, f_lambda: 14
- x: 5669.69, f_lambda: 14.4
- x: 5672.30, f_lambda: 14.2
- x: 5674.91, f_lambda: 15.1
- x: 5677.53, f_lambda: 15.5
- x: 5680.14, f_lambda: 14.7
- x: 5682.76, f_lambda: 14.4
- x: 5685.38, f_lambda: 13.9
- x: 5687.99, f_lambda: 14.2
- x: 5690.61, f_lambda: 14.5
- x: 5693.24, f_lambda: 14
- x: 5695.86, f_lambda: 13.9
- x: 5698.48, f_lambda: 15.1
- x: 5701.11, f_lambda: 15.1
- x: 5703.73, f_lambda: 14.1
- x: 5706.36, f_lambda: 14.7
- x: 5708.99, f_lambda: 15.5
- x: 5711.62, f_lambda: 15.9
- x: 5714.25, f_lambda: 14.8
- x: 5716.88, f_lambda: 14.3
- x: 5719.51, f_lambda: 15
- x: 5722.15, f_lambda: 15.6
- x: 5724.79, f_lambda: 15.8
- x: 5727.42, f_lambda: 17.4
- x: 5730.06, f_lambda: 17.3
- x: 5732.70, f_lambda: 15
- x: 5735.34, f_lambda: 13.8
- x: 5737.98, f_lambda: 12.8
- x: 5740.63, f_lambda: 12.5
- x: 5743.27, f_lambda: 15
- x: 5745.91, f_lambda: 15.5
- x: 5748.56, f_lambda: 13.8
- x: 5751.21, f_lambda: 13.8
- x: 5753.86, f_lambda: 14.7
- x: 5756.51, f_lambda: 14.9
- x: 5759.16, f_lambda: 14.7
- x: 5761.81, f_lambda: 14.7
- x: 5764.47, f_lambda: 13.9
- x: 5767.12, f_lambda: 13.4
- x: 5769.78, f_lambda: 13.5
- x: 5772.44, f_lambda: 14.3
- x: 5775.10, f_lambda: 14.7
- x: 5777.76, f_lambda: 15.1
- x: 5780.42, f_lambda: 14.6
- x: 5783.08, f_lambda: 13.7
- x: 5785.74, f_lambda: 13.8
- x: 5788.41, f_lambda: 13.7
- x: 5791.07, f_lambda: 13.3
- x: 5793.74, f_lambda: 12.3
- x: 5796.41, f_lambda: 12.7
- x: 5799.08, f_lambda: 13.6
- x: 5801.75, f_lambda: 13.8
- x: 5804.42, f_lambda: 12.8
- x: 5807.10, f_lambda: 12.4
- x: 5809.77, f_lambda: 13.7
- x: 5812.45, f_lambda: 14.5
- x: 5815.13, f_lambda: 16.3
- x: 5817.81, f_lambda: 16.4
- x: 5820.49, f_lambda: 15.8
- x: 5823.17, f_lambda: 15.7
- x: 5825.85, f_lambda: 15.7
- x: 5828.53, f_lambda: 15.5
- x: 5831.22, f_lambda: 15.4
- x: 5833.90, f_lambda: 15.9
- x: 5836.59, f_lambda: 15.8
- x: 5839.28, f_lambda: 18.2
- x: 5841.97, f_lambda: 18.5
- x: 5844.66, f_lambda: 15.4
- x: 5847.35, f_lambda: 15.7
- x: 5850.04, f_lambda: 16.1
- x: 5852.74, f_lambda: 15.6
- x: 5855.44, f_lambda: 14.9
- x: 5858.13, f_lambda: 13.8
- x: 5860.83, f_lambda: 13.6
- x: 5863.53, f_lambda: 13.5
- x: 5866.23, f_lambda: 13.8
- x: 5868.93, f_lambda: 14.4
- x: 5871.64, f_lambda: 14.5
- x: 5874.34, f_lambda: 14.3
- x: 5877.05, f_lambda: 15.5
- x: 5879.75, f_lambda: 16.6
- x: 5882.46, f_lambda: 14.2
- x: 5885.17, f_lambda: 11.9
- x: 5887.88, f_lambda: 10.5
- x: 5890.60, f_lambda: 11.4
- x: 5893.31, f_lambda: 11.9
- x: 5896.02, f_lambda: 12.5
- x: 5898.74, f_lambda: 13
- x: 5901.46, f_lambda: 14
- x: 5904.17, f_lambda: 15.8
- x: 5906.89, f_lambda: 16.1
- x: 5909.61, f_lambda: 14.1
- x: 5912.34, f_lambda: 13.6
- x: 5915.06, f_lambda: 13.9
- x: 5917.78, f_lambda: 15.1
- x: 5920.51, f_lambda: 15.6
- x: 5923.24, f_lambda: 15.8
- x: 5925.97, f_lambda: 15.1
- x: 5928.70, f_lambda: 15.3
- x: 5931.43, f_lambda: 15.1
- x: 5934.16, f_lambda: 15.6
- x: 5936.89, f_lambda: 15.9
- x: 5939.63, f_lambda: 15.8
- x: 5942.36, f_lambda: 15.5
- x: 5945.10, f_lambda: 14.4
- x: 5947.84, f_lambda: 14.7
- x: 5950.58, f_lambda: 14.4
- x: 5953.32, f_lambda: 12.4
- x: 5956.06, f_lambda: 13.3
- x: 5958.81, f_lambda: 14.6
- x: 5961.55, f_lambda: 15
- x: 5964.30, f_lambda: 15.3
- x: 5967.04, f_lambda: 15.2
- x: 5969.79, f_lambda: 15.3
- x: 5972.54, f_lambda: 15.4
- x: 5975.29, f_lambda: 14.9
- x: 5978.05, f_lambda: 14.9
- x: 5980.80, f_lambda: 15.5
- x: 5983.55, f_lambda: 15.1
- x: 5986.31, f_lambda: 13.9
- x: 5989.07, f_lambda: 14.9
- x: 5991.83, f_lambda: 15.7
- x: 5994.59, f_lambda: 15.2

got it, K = -0.023 mag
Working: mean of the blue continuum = 14.2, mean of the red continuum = 14.1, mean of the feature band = 14.5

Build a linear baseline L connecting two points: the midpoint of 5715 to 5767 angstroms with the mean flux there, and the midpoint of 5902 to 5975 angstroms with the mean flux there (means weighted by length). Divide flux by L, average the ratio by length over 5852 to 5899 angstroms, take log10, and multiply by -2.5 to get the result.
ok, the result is 0.09 mag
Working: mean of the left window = 14.7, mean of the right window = 14.9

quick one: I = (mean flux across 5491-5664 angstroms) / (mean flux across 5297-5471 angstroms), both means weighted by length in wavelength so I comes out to 1.0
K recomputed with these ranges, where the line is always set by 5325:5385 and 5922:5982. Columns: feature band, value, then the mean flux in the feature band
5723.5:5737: -0.07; 15.8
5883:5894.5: 0.27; 11.6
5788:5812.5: 0.13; 13.2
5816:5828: -0.07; 15.9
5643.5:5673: 0.03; 14.4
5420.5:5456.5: 0.02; 14.3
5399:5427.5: 0.04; 14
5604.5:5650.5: -0.02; 15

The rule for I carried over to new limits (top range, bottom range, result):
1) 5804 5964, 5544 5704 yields 1.03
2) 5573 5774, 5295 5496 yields 1.02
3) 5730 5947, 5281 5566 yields 1.02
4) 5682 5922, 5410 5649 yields 1.01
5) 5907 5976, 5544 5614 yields 1.07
